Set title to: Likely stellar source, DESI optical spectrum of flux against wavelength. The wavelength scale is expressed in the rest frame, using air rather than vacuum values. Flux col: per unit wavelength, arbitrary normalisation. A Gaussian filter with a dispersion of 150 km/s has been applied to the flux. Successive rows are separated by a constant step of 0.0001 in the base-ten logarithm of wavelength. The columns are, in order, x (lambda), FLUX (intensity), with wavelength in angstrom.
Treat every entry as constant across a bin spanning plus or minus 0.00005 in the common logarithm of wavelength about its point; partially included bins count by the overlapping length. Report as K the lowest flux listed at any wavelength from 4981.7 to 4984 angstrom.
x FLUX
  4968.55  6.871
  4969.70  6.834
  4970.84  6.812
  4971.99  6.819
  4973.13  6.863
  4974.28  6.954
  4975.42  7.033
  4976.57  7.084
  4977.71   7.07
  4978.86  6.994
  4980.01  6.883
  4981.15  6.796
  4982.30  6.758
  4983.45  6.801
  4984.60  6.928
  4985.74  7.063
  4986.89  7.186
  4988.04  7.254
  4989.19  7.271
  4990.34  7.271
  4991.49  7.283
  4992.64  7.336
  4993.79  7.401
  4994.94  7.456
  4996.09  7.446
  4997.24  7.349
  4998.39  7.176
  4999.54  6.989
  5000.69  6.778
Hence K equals 6.758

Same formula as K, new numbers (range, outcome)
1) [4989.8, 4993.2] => 7.271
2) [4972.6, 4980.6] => 6.863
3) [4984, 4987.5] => 6.928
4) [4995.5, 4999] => 7.176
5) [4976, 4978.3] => 7.07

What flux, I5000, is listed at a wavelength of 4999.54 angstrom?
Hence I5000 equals 6.989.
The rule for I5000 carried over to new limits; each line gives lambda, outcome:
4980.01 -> 6.883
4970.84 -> 6.812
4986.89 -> 7.186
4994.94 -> 7.456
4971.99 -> 6.819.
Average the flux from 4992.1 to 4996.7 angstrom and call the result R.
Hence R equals 7.41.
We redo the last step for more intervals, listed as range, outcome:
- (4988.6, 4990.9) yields 7.26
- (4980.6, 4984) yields 6.77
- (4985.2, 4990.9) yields 7.2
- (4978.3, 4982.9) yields 6.85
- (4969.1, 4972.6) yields 6.82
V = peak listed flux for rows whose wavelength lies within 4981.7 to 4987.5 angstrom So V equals 7.186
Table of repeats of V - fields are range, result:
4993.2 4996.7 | 7.456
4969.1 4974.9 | 6.954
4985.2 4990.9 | 7.271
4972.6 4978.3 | 7.084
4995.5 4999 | 7.446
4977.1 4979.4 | 7.07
